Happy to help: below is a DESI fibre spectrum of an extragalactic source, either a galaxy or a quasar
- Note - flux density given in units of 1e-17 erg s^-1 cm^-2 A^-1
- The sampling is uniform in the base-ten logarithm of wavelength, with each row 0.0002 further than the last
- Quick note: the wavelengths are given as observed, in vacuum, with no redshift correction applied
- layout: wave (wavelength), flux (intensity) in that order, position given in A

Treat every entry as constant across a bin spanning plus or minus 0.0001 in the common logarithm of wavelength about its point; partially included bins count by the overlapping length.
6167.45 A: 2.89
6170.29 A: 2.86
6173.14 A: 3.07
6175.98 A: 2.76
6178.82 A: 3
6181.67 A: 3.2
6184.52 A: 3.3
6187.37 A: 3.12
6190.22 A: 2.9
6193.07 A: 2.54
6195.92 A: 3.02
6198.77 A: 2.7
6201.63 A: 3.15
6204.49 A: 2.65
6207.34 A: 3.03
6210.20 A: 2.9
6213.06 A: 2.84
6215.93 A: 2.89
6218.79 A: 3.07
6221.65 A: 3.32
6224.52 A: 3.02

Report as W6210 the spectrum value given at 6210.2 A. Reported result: 2.9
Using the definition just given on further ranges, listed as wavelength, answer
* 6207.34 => 3.03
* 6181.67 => 3.2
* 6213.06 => 2.84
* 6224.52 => 3.02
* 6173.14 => 3.07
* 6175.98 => 2.76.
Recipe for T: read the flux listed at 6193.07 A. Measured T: 2.54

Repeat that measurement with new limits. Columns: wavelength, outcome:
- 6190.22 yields 2.9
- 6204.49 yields 2.65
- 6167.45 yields 2.89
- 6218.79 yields 3.07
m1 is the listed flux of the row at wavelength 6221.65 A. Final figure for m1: 3.32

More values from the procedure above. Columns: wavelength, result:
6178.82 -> 3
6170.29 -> 2.86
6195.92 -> 3.02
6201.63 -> 3.15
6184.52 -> 3.3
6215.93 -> 2.89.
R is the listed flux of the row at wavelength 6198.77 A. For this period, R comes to 2.7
